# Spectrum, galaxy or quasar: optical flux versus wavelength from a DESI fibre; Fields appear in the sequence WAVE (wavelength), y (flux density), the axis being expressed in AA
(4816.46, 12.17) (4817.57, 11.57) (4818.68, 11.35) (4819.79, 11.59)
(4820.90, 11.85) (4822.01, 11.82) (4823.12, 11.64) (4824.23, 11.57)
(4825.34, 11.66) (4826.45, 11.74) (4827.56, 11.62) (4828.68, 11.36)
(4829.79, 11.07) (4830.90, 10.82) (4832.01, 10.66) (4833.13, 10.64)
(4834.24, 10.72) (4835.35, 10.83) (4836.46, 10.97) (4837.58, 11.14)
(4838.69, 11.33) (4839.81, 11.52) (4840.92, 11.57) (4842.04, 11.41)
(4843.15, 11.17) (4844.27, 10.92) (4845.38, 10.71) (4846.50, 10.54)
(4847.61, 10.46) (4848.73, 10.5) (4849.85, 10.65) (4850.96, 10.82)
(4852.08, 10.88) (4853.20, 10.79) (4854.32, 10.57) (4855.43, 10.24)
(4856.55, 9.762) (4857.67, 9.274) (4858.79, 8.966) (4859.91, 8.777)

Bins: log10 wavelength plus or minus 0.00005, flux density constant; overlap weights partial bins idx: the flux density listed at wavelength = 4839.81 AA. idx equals 11.52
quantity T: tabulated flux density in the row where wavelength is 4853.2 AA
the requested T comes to 10.79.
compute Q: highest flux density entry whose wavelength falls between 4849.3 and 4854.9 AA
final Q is 10.88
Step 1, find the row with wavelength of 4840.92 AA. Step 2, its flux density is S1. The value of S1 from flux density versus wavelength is 11.57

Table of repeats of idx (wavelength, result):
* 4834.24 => 10.72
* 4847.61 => 10.46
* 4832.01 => 10.66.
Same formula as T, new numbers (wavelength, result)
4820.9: 11.85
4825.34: 11.66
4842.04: 11.41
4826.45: 11.74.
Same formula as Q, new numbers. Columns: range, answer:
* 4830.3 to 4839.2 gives 11.33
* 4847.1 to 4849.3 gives 10.5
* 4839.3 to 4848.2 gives 11.57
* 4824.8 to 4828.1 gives 11.74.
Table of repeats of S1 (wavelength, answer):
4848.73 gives 10.5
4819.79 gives 11.59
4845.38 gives 10.71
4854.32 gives 10.57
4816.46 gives 12.17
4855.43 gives 10.24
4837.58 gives 11.14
